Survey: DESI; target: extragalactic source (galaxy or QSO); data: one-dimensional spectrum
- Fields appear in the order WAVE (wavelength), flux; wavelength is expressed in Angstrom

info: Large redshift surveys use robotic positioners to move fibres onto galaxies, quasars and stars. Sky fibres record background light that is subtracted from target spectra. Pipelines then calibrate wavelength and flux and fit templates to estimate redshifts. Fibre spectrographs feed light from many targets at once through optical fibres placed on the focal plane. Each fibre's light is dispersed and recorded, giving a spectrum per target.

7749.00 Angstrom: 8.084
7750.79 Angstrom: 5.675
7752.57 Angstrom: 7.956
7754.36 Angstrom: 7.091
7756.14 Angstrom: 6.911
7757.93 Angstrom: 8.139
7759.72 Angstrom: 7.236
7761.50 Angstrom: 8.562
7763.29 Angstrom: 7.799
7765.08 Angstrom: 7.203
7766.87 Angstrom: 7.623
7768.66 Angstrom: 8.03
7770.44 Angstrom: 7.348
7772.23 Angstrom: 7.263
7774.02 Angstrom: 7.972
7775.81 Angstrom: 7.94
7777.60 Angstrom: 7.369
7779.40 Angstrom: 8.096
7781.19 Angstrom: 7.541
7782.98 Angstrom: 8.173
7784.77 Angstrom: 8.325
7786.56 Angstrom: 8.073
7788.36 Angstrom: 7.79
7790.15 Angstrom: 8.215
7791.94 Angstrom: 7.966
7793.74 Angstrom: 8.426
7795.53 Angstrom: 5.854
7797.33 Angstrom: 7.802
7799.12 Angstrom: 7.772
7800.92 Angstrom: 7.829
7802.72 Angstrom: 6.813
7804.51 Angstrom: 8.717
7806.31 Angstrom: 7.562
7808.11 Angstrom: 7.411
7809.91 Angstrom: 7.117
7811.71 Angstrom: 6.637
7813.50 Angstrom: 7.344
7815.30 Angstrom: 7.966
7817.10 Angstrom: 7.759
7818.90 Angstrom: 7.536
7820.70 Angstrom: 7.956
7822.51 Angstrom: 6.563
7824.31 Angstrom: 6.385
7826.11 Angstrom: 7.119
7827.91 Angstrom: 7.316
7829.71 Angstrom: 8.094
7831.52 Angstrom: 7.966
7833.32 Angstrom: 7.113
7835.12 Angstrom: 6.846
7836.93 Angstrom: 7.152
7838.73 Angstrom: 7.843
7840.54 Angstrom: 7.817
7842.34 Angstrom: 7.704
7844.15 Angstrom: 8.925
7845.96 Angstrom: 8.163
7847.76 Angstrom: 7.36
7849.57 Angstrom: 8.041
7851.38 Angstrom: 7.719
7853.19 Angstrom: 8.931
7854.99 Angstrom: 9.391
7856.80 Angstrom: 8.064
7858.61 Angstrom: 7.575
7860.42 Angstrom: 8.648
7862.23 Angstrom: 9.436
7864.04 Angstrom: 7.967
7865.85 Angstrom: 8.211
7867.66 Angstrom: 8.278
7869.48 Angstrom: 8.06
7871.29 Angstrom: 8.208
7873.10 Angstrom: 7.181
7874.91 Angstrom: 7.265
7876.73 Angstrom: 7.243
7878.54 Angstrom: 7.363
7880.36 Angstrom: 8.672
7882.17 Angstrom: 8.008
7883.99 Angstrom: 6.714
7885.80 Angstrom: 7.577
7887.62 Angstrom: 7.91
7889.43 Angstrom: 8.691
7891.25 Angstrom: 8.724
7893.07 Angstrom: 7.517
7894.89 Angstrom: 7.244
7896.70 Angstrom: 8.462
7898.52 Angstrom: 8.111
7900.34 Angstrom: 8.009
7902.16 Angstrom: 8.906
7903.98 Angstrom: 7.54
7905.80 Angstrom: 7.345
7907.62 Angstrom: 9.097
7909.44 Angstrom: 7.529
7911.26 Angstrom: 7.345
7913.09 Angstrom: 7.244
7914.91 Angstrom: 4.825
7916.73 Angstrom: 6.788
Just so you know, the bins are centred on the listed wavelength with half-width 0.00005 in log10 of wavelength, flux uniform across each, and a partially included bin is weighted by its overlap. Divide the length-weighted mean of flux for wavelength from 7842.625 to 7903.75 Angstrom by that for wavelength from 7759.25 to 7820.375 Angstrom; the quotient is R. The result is 1.0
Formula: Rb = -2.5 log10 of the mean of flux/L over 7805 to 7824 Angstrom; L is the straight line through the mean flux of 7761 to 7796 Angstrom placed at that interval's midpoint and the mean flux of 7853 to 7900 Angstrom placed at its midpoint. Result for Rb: 0.07 mag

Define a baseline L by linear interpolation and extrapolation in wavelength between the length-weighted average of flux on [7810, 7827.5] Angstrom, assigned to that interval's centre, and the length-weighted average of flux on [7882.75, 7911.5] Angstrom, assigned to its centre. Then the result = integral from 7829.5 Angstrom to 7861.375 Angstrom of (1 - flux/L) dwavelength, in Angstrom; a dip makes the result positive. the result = -2.0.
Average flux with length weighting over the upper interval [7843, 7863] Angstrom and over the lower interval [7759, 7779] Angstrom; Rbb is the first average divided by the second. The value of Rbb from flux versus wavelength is 1.09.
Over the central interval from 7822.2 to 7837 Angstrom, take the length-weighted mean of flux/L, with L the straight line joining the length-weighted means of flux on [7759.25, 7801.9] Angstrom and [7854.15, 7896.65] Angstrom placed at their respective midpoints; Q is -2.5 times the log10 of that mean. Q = 0.10 mag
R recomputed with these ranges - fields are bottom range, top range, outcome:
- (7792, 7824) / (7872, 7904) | 1.05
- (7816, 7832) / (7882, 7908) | 1.08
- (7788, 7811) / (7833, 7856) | 1.04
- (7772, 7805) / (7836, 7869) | 1.05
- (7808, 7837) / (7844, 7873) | 1.13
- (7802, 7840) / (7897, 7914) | 1.07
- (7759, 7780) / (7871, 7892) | 1.01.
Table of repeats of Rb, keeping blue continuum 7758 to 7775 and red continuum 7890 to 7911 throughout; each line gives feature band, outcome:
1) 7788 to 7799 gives 0.01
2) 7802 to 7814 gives 0.06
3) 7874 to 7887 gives 0.06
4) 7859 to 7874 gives -0.04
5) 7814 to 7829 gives 0.07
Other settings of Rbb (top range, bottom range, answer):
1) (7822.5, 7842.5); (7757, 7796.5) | 0.95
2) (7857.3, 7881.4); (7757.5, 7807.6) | 1.03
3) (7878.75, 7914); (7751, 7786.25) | 1.03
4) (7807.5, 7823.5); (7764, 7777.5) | 0.97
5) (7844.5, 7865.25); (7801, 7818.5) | 1.11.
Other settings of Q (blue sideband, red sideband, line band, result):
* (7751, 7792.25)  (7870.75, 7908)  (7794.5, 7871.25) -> 0.01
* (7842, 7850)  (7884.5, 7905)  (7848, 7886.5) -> 0.00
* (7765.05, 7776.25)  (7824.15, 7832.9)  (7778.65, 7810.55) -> -0.03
